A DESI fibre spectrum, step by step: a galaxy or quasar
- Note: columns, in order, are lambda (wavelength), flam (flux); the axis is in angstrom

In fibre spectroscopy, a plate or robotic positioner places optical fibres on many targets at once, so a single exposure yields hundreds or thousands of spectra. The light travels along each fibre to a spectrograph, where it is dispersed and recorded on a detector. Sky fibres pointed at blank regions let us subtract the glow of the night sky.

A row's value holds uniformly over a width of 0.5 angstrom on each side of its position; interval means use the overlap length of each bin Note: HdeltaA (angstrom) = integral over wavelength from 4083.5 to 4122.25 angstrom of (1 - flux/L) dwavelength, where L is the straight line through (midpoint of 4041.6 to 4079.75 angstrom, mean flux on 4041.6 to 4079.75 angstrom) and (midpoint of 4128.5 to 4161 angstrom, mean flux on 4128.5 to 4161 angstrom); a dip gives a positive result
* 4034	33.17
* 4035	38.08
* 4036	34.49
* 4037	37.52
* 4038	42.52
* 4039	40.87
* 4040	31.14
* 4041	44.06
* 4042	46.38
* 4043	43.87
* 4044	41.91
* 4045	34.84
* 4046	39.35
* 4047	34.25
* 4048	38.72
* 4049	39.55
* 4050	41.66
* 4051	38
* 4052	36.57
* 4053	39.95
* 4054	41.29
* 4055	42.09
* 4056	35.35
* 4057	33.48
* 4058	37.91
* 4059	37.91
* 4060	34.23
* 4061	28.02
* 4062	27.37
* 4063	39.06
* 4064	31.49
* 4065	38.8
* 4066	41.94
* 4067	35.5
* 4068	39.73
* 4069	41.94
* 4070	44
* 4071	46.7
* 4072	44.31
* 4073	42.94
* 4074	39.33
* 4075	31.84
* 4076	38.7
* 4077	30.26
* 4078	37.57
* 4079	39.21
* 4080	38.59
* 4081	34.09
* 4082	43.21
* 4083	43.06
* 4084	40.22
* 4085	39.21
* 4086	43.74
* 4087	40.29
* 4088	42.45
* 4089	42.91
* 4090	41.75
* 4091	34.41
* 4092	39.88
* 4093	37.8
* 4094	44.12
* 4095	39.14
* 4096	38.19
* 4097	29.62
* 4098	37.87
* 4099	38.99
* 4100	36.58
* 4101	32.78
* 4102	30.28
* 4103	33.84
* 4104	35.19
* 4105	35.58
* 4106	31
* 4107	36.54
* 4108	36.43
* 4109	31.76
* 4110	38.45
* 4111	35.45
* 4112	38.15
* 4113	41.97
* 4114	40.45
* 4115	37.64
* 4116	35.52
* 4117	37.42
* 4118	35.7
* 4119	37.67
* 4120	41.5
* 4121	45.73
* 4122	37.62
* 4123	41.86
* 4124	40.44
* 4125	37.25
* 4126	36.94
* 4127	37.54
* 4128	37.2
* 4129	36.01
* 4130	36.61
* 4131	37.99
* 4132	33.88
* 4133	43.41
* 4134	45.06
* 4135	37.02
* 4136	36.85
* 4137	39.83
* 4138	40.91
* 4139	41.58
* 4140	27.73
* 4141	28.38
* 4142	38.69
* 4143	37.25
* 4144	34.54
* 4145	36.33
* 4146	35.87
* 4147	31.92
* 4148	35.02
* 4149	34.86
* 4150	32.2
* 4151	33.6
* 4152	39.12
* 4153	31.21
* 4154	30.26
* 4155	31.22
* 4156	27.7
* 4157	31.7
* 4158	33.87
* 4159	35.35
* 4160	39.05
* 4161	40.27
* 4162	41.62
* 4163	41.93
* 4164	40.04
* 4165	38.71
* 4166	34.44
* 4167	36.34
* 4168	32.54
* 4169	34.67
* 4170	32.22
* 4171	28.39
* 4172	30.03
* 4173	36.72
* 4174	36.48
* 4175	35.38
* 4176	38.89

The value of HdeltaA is -0.92 angstrom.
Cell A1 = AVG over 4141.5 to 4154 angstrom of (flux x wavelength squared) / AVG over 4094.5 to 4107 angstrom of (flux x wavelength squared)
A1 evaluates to 1.02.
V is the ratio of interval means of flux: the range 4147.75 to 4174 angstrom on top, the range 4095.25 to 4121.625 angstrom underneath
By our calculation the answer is 0.95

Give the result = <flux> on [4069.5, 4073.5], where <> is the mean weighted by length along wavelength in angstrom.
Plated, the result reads 44.5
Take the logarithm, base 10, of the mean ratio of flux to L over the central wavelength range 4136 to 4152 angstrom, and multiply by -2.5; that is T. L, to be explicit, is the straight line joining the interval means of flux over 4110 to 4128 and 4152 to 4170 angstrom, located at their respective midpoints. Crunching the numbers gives 0.04 mag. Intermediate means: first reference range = 38.7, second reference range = 35.4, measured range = 35.4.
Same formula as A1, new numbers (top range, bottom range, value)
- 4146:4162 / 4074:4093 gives 0.91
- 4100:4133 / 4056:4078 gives 1.02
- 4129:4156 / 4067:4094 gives 0.92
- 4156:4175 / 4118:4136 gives 0.93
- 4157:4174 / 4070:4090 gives 0.93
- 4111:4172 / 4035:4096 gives 0.98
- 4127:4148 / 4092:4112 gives 1.04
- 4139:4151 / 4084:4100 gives 0.89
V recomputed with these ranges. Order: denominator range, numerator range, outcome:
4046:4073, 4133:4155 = 0.94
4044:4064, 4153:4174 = 0.95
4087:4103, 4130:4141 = 1.00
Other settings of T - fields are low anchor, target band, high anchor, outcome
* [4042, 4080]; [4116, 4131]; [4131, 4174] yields -0.06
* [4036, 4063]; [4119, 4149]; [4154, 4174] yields -0.05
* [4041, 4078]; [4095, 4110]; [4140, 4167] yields 0.06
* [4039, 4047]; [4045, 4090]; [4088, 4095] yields 0.04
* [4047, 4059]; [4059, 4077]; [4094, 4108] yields -0.01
